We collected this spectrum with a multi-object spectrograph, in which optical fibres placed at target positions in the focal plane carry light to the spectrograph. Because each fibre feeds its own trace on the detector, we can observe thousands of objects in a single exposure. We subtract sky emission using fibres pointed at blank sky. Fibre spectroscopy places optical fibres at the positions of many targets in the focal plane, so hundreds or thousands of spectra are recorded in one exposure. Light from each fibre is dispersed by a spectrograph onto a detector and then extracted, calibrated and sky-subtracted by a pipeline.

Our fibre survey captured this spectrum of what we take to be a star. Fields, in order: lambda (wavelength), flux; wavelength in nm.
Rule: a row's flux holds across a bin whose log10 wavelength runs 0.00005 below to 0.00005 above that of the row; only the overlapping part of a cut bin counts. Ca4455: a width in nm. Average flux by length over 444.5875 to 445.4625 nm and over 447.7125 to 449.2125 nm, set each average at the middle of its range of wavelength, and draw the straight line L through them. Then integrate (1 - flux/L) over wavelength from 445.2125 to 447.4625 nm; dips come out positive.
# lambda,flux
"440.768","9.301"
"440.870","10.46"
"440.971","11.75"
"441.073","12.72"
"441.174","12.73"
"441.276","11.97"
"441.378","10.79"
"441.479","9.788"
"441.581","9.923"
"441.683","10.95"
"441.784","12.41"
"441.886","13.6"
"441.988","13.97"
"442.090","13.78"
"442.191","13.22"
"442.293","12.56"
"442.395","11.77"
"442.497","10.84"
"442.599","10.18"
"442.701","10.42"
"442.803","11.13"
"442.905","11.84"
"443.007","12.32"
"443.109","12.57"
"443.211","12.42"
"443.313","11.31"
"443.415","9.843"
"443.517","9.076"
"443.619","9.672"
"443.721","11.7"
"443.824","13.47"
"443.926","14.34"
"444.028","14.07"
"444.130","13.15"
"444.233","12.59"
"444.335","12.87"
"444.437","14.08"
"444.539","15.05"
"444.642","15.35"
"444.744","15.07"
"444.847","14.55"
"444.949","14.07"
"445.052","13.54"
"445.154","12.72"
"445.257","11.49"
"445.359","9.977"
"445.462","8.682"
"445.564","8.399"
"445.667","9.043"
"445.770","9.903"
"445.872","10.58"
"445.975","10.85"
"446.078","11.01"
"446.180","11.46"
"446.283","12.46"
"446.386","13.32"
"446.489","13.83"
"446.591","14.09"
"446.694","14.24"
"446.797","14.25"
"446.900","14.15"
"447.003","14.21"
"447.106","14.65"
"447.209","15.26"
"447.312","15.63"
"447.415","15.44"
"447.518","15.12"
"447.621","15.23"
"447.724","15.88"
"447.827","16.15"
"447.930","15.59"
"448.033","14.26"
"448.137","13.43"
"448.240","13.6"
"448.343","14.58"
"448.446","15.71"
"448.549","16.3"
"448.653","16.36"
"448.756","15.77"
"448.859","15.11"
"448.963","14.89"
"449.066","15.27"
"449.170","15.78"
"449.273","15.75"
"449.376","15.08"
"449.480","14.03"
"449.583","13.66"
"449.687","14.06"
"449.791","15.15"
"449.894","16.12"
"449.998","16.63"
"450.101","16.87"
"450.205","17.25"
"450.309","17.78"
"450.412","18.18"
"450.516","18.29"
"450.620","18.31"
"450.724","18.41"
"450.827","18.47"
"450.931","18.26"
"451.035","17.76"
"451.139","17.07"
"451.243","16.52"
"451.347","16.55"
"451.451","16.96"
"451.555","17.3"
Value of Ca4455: 0.25 nm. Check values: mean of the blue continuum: 13.1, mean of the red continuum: 15.2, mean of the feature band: 12.4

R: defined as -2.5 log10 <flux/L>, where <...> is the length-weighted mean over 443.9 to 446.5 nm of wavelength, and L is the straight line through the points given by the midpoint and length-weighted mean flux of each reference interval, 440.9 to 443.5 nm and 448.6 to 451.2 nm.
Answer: 0.10 mag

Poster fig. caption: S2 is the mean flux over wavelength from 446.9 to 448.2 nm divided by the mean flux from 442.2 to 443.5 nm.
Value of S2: 1.31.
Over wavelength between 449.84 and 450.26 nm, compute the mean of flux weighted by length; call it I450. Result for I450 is 16.7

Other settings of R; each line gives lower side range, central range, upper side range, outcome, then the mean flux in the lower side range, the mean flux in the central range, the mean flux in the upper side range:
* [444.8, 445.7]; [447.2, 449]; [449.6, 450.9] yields -0.046 mag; 11.4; 15.2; 17.1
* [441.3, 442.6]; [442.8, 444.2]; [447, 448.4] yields 0.068 mag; 11.9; 12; 15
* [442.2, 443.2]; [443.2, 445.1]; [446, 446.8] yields -0.071 mag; 11.6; 13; 12.9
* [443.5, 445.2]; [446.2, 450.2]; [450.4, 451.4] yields 0.069 mag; 13.3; 14.9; 17.8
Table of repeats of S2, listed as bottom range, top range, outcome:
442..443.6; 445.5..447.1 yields 1.05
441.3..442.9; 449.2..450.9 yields 1.41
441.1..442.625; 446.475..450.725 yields 1.30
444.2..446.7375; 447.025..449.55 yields 1.23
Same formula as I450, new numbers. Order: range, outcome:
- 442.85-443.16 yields 12.2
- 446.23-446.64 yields 13.4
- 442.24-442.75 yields 11.2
